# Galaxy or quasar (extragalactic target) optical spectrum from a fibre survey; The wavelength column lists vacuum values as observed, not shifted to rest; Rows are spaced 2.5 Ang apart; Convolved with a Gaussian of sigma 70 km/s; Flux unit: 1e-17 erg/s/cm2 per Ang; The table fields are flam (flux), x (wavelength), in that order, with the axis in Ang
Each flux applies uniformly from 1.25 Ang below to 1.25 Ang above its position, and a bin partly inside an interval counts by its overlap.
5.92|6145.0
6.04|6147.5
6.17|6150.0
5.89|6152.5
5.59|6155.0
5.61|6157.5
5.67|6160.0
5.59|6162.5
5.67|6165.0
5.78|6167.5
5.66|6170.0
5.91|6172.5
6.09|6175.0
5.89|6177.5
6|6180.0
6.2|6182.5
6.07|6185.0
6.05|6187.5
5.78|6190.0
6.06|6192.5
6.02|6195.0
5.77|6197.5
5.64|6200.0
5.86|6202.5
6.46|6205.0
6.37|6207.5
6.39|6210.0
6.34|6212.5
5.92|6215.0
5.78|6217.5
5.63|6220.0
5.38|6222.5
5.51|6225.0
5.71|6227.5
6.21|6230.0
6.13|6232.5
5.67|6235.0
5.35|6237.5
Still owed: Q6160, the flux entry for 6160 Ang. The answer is 5.67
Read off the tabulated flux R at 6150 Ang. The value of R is 6.17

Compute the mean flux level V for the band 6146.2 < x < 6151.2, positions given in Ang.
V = 6.1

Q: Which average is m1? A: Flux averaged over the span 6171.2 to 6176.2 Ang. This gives 6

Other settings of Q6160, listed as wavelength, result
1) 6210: 6.39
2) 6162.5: 5.59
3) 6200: 5.64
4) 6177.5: 5.89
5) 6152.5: 5.89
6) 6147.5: 6.04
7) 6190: 5.78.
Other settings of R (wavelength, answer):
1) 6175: 6.09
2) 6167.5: 5.78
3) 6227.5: 5.71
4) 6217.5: 5.78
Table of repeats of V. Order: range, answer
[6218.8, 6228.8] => 5.56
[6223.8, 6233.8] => 5.89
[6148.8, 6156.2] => 5.88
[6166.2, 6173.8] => 5.78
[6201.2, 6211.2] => 6.27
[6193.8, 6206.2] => 5.95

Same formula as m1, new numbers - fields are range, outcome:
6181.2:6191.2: 6.03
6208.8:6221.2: 6.01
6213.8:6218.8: 5.85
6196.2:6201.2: 5.71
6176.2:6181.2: 5.95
